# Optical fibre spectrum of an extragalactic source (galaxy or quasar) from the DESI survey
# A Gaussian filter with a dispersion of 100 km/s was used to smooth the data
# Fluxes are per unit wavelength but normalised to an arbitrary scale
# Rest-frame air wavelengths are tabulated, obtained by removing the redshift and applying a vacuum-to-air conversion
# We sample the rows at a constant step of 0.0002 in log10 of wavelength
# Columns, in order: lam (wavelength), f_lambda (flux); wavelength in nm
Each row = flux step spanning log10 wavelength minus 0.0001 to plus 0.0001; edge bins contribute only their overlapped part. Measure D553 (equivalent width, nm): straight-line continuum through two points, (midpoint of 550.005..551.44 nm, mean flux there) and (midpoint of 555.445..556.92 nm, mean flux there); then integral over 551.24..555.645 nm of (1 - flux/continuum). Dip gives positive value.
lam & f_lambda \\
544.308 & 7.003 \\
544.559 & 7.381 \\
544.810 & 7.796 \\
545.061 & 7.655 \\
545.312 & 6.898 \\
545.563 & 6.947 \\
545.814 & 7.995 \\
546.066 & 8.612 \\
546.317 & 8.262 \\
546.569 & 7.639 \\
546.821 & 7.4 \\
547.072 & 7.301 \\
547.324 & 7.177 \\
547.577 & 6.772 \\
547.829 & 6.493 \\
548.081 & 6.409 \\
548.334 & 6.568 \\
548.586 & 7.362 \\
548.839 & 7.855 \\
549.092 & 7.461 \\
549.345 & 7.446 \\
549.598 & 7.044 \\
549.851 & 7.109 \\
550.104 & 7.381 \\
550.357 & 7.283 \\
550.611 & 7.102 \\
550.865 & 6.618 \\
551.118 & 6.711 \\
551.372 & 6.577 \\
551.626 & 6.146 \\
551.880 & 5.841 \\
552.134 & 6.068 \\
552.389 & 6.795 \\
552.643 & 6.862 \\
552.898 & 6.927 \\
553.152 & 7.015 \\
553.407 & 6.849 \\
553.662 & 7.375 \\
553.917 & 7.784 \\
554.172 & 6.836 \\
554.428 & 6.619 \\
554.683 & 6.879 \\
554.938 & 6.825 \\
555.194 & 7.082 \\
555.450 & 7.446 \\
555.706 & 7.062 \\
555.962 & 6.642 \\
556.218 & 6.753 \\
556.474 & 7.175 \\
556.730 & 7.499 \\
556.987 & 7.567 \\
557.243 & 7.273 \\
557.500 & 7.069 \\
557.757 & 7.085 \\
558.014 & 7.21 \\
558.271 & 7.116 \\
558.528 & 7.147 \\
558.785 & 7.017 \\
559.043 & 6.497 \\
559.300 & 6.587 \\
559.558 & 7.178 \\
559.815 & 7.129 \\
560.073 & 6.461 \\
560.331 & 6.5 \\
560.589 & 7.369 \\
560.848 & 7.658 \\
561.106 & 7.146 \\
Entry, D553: 0.12 nm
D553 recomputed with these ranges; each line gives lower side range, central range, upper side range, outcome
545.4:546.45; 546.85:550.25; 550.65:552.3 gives 0.027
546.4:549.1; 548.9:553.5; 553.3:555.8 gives 0.158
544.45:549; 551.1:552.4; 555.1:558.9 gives 0.173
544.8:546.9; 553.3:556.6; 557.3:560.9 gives 0.084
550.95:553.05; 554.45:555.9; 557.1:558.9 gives -0.036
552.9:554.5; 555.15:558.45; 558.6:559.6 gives -0.110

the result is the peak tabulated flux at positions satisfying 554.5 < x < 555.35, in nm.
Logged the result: 7.082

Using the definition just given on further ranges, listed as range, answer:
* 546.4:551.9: 7.855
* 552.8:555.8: 7.784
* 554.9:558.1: 7.567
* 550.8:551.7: 6.711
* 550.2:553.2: 7.283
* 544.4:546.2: 8.612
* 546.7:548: 7.4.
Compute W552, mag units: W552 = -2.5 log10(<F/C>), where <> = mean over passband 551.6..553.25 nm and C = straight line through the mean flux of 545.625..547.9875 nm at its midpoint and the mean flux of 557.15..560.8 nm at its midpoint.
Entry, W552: 0.113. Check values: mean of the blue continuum 7.49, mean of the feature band 6.54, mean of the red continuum 6.98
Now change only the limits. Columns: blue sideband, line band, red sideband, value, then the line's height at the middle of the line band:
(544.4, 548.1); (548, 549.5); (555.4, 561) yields 0.02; 7.33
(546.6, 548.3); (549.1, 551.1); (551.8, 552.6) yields -0.09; 6.6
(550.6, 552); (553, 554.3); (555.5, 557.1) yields -0.06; 6.77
